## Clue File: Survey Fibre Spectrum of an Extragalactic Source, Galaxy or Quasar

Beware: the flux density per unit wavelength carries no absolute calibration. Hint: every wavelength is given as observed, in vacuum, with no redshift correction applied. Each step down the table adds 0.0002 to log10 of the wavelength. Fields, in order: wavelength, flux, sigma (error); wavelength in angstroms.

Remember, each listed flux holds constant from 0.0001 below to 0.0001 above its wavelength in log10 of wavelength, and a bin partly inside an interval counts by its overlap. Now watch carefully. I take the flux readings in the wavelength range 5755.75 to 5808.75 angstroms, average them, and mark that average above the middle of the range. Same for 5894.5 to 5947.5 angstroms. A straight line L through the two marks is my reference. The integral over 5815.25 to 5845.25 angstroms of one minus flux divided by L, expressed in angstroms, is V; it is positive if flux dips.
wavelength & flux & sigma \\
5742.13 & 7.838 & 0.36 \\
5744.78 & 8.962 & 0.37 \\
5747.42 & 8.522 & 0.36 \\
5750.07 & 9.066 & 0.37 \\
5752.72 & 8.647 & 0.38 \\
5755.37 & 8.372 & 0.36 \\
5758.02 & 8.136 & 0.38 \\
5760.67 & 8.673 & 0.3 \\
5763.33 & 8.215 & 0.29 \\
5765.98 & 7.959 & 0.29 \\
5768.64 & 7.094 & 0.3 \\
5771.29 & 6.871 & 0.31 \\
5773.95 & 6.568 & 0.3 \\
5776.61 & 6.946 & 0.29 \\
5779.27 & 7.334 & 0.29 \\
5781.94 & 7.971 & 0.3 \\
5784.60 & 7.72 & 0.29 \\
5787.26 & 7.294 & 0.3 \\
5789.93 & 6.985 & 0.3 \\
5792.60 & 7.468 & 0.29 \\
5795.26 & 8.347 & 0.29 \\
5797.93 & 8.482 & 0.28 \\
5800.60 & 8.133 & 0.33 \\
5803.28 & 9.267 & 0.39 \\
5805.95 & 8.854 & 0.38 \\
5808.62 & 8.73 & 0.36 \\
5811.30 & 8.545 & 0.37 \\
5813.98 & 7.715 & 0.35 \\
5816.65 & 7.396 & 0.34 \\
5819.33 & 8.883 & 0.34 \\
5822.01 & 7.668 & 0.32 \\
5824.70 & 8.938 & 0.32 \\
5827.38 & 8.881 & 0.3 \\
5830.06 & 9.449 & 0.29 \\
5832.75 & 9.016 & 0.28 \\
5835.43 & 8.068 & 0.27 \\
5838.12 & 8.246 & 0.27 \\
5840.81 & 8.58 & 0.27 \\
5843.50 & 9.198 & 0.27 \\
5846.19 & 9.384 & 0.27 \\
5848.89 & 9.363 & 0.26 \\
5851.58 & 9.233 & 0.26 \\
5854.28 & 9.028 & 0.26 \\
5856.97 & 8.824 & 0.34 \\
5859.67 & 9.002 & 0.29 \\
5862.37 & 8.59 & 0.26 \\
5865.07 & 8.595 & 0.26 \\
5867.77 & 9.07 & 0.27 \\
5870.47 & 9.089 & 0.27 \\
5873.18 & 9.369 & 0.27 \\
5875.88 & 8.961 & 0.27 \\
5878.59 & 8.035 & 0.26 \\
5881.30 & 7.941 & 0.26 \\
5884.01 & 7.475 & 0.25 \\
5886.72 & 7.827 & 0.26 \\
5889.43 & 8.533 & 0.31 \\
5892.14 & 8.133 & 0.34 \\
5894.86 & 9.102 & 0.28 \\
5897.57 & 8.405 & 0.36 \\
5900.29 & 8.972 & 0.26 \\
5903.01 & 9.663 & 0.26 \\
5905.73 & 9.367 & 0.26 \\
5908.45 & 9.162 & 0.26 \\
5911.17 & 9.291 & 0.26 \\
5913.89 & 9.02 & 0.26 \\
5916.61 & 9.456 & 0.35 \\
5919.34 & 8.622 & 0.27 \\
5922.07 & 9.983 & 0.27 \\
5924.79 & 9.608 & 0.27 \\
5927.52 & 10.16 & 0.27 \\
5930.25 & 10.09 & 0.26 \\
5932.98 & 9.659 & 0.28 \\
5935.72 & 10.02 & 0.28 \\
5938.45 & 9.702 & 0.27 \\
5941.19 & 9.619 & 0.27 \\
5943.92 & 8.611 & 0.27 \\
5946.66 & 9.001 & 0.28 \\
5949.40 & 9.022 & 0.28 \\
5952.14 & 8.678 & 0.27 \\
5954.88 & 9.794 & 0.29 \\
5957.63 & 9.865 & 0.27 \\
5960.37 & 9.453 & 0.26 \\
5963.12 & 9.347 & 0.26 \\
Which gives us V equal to -0.74 angstroms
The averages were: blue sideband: 7.84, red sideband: 9.39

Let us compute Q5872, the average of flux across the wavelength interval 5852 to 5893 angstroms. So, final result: 8.58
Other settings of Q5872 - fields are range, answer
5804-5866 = 8.71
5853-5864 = 8.86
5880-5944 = 9.11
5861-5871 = 8.82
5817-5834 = 8.72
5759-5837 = 8.05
